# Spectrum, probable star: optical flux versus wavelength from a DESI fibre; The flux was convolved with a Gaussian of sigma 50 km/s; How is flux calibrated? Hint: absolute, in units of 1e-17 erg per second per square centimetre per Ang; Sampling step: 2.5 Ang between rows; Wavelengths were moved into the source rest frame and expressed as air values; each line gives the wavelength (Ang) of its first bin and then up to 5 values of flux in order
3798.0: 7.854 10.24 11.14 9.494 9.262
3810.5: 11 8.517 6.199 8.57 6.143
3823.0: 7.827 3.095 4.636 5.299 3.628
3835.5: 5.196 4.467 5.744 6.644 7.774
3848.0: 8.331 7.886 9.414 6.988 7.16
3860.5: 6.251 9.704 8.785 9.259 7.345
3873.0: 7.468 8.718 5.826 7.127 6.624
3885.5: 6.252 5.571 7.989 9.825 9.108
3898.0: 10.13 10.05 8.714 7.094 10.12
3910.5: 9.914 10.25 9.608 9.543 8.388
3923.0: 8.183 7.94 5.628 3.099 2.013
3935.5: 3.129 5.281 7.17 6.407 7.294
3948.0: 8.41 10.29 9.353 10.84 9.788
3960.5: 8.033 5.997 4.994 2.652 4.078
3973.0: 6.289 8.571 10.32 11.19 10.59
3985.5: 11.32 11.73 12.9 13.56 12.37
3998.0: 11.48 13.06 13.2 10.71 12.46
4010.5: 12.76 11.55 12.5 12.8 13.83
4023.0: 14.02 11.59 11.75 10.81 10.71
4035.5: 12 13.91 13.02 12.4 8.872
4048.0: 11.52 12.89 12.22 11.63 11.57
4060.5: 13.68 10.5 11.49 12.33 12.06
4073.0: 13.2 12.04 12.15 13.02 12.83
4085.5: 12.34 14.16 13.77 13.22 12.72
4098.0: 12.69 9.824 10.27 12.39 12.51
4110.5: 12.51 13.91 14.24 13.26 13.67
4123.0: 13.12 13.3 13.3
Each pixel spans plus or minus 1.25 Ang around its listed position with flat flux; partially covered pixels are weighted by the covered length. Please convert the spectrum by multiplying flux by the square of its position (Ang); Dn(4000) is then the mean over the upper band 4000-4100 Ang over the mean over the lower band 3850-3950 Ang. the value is 1.7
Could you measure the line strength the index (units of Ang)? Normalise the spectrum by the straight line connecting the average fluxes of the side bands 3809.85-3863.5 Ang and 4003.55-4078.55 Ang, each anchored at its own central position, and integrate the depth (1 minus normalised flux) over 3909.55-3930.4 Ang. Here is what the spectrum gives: 1.28 Ang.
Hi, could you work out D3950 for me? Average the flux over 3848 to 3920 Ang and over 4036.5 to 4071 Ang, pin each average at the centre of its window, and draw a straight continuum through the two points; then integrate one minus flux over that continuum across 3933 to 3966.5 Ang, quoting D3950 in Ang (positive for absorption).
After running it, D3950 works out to 8.6 Ang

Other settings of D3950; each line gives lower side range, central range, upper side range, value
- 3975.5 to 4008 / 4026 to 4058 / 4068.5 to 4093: 1.5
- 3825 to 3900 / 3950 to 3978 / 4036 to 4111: 6.3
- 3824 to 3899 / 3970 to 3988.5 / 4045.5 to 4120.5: 1.0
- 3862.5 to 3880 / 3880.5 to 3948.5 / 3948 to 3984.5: 4.6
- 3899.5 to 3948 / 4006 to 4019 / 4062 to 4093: -2.5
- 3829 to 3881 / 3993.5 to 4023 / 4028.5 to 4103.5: -4.8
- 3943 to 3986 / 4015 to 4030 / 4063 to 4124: -3.7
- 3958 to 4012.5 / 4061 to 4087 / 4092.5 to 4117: -1.1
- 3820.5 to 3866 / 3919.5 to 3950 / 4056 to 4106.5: 9.0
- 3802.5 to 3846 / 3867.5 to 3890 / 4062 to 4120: 2.5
